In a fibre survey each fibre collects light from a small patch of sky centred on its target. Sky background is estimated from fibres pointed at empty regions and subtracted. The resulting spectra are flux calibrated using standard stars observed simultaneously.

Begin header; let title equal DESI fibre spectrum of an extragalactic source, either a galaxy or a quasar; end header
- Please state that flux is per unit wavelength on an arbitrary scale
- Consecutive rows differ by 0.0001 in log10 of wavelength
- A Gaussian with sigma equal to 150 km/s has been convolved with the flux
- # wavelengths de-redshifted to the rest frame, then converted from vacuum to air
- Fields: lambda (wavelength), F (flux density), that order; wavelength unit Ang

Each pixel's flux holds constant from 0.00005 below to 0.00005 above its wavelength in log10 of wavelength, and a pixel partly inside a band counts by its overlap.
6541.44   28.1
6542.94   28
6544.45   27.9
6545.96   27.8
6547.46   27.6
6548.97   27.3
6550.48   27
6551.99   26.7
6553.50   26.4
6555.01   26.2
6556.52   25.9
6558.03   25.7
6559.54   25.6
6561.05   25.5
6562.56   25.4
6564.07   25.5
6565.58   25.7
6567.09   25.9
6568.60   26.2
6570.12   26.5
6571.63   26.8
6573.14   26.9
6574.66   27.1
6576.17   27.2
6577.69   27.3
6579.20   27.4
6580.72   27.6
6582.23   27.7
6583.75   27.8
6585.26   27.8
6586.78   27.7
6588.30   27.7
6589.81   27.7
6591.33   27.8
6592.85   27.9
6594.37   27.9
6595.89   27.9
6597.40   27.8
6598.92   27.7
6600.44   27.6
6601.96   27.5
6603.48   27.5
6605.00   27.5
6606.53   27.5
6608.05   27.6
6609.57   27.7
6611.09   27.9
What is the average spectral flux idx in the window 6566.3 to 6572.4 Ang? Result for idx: 26.4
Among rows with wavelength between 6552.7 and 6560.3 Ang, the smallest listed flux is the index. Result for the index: 25.6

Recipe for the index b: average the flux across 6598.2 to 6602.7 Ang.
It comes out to 27.6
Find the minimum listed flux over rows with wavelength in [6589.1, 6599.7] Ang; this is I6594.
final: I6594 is 27.7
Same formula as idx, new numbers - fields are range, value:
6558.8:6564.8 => 25.5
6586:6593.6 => 27.7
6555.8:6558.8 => 25.8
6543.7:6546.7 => 27.8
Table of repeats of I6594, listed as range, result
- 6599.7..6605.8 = 27.5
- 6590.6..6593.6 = 27.8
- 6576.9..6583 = 27.3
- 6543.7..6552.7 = 26.7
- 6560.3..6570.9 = 25.4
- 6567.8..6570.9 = 26.2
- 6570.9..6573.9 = 26.8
